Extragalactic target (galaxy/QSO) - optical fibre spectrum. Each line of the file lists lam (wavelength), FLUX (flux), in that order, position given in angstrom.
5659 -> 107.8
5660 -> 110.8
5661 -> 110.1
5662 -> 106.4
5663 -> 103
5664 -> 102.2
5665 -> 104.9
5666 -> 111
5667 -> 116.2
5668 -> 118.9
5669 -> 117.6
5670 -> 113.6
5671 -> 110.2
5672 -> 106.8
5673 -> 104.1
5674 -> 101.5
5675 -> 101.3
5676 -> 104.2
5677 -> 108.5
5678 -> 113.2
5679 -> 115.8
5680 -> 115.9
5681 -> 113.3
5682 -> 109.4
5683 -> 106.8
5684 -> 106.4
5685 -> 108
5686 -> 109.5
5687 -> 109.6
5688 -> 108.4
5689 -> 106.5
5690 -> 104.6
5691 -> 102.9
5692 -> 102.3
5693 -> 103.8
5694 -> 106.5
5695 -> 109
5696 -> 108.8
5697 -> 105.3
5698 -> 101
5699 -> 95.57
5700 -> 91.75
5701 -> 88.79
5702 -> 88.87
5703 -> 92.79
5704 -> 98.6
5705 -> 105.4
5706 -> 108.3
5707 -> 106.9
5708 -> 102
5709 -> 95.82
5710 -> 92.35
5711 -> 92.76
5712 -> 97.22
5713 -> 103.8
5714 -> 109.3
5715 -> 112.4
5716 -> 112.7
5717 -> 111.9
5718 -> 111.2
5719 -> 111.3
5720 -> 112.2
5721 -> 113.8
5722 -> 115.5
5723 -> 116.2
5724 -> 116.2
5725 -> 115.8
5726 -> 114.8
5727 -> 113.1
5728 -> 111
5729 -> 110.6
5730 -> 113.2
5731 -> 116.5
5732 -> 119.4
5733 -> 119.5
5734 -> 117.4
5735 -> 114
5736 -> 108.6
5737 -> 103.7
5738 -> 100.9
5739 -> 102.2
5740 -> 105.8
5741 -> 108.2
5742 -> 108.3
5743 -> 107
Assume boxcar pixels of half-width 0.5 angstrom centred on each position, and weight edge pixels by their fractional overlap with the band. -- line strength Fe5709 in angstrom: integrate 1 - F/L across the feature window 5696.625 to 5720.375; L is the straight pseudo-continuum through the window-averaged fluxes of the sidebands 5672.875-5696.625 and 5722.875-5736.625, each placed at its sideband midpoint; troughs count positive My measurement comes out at 2.0 angstrom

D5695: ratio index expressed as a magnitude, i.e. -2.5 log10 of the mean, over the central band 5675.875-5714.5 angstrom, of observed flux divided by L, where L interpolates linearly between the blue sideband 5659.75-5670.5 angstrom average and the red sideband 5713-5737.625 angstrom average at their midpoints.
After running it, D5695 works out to 0.08 mag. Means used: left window 110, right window 113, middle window 104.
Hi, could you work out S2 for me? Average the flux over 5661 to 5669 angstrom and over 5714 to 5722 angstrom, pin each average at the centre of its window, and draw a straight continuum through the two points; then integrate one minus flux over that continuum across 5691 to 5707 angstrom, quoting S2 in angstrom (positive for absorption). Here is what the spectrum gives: 1.5 angstrom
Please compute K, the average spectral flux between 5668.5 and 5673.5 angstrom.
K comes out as 110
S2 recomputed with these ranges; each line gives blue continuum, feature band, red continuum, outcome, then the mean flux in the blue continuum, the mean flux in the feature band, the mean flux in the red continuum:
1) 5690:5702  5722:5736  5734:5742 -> -1.2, 101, 115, 107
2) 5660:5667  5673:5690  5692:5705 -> -0.8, 107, 108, 99.6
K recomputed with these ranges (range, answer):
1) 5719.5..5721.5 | 113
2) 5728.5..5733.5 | 116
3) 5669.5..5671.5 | 112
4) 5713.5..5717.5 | 112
